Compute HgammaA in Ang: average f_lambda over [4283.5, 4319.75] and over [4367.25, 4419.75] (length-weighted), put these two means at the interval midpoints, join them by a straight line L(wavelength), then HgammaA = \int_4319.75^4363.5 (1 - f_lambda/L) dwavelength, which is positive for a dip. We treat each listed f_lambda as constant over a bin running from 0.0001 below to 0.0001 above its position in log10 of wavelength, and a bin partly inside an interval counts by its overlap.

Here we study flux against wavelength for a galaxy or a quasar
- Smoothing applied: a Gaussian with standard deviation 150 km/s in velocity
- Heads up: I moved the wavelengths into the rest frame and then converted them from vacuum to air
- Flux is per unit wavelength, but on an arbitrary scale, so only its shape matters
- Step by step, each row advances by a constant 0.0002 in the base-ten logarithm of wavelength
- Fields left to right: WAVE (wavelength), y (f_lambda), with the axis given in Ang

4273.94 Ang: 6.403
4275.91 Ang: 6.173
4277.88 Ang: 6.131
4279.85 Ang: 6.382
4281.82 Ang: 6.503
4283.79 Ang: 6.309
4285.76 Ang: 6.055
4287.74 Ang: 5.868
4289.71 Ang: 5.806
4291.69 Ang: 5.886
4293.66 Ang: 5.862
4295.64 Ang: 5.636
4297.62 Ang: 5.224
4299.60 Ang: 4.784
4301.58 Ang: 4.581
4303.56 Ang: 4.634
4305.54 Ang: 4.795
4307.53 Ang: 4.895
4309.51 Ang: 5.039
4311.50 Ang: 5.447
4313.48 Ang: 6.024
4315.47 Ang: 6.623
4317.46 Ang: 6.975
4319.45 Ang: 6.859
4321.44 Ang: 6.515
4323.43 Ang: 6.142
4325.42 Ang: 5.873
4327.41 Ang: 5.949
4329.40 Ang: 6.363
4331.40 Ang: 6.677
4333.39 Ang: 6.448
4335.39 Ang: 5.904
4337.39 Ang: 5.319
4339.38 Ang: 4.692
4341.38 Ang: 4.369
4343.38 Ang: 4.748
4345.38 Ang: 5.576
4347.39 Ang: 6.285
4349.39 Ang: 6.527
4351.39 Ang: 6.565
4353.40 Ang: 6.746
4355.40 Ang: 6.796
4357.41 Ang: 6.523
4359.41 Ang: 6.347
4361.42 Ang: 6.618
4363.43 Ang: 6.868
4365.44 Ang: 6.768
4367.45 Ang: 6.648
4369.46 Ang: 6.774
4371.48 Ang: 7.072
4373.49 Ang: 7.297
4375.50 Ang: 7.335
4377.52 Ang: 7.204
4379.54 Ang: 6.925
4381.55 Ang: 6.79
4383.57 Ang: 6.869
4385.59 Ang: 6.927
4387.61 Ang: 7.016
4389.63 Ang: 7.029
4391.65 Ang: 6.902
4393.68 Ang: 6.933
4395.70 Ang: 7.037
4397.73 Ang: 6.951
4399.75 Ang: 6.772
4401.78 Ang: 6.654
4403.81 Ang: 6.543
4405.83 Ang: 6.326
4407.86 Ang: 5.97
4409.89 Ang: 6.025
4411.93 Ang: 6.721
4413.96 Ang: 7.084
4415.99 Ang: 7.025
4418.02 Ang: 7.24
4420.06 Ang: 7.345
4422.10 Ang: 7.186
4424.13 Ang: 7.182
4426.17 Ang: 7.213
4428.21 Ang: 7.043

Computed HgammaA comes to 0.52 Ang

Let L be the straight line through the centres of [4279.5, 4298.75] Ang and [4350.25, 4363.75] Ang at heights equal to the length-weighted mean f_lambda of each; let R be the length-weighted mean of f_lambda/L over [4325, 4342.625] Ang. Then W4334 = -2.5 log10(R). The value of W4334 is 0.12 mag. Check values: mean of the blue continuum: 5.93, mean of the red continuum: 6.63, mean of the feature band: 5.72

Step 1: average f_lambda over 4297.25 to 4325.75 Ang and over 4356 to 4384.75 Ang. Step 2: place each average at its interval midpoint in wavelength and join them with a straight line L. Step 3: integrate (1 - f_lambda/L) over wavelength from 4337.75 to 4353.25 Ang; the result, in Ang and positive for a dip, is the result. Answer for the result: 1.8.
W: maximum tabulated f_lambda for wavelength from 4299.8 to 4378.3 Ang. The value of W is 7.335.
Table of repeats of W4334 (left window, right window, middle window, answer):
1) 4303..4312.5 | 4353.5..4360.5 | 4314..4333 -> -0.173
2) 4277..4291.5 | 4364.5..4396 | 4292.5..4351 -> 0.138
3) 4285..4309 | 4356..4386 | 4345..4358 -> -0.001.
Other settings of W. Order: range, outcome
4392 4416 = 7.084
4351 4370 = 6.868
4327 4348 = 6.677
